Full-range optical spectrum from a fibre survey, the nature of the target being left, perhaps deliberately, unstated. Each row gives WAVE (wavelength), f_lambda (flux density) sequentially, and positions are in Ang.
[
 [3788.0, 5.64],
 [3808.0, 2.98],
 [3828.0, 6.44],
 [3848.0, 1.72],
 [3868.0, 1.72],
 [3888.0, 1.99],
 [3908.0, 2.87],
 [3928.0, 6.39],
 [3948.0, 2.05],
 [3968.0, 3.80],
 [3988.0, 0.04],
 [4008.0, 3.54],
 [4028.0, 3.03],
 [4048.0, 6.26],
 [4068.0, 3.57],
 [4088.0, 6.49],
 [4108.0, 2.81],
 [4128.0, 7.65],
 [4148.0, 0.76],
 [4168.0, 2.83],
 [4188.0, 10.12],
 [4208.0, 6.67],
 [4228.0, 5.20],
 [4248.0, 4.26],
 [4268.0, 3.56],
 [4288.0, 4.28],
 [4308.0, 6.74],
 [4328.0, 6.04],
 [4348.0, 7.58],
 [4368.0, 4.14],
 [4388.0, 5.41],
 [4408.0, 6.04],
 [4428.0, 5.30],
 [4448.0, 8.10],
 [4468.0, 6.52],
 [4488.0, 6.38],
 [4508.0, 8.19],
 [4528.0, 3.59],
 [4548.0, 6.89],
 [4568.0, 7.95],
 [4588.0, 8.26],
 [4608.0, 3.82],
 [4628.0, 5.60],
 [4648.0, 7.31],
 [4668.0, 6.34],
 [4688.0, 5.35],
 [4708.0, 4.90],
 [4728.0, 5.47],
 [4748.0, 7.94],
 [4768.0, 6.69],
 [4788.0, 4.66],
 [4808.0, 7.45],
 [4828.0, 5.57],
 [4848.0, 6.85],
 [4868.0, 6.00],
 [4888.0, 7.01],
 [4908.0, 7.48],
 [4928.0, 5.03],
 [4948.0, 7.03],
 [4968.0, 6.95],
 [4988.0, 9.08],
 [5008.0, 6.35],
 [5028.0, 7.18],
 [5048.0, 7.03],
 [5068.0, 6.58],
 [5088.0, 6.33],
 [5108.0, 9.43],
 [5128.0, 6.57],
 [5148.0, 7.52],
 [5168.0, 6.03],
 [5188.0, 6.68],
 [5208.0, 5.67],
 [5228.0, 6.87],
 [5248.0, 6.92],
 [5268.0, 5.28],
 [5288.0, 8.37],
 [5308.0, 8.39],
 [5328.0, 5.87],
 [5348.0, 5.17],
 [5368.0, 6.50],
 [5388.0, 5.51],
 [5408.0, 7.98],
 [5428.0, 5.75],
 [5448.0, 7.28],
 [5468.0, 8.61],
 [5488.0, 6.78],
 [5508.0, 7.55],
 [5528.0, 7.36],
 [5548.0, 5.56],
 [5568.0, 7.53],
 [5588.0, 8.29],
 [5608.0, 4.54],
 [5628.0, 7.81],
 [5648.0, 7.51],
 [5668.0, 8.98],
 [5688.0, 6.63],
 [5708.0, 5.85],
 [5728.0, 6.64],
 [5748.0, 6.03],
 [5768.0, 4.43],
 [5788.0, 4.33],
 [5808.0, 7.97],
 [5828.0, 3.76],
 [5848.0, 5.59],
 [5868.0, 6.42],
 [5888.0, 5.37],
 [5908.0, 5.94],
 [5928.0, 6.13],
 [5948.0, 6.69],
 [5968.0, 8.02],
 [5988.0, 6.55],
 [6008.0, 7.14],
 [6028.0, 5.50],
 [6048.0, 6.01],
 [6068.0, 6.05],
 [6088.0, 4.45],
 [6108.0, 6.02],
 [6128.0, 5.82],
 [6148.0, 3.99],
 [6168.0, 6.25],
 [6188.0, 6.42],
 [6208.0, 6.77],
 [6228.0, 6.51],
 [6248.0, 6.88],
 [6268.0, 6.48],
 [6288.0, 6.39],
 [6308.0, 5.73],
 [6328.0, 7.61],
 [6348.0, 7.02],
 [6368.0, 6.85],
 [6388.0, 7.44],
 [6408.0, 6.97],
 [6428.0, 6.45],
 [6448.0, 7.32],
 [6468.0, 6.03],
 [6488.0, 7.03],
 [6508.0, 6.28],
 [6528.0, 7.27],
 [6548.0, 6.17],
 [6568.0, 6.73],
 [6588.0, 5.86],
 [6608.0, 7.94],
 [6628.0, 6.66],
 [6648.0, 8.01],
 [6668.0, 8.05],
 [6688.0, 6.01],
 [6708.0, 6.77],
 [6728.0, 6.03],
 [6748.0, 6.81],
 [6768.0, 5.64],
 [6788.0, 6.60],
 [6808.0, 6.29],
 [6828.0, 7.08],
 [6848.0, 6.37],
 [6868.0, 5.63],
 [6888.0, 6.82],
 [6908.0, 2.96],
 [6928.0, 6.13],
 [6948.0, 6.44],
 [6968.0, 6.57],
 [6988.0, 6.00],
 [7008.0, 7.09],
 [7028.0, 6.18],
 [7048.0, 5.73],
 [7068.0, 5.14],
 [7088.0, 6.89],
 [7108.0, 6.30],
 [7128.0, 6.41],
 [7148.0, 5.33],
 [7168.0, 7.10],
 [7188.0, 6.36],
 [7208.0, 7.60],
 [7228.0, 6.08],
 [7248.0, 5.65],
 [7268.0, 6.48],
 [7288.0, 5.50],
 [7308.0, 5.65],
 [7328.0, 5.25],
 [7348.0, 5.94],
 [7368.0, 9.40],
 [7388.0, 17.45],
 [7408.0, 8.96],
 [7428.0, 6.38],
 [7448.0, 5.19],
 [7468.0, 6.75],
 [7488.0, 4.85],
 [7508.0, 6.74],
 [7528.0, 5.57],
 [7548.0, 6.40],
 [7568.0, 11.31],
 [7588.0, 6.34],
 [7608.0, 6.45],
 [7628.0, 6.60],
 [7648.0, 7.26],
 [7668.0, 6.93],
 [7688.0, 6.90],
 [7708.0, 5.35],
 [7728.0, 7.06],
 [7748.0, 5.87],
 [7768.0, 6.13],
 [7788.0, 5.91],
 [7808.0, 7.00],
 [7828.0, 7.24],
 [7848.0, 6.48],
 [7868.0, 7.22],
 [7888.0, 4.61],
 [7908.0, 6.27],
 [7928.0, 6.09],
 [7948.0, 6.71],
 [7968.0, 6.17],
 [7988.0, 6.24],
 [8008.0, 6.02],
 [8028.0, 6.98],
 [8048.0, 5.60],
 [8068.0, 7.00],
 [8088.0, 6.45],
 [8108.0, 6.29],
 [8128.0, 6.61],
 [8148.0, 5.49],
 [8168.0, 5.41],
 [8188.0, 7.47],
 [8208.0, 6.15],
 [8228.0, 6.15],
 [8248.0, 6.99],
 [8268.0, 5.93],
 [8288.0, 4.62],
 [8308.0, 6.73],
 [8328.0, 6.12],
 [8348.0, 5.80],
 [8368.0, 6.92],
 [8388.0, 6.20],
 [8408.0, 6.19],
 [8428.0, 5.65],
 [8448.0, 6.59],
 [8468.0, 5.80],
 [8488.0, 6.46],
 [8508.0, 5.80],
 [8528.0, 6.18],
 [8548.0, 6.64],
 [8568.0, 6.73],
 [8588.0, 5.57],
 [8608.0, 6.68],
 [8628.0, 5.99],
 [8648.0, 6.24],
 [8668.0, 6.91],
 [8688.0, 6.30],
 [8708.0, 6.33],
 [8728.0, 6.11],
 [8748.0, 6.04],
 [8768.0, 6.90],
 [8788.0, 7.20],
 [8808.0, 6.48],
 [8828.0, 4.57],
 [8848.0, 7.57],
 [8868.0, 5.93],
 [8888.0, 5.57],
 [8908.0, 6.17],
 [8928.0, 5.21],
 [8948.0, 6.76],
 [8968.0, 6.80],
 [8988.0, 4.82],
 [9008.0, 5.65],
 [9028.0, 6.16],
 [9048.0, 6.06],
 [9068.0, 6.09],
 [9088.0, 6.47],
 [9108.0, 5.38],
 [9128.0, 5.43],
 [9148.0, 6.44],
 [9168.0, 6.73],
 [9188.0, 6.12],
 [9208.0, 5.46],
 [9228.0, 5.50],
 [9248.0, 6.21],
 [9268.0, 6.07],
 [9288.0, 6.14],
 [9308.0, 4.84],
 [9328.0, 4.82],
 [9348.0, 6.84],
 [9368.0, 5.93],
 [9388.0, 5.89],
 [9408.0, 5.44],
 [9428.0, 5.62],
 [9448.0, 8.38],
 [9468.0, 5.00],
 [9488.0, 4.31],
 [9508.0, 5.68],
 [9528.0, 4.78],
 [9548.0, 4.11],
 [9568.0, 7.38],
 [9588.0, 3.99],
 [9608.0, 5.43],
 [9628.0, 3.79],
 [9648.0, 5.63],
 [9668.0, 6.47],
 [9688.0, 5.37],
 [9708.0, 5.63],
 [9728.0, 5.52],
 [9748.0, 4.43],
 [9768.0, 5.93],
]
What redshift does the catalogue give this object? 0.13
